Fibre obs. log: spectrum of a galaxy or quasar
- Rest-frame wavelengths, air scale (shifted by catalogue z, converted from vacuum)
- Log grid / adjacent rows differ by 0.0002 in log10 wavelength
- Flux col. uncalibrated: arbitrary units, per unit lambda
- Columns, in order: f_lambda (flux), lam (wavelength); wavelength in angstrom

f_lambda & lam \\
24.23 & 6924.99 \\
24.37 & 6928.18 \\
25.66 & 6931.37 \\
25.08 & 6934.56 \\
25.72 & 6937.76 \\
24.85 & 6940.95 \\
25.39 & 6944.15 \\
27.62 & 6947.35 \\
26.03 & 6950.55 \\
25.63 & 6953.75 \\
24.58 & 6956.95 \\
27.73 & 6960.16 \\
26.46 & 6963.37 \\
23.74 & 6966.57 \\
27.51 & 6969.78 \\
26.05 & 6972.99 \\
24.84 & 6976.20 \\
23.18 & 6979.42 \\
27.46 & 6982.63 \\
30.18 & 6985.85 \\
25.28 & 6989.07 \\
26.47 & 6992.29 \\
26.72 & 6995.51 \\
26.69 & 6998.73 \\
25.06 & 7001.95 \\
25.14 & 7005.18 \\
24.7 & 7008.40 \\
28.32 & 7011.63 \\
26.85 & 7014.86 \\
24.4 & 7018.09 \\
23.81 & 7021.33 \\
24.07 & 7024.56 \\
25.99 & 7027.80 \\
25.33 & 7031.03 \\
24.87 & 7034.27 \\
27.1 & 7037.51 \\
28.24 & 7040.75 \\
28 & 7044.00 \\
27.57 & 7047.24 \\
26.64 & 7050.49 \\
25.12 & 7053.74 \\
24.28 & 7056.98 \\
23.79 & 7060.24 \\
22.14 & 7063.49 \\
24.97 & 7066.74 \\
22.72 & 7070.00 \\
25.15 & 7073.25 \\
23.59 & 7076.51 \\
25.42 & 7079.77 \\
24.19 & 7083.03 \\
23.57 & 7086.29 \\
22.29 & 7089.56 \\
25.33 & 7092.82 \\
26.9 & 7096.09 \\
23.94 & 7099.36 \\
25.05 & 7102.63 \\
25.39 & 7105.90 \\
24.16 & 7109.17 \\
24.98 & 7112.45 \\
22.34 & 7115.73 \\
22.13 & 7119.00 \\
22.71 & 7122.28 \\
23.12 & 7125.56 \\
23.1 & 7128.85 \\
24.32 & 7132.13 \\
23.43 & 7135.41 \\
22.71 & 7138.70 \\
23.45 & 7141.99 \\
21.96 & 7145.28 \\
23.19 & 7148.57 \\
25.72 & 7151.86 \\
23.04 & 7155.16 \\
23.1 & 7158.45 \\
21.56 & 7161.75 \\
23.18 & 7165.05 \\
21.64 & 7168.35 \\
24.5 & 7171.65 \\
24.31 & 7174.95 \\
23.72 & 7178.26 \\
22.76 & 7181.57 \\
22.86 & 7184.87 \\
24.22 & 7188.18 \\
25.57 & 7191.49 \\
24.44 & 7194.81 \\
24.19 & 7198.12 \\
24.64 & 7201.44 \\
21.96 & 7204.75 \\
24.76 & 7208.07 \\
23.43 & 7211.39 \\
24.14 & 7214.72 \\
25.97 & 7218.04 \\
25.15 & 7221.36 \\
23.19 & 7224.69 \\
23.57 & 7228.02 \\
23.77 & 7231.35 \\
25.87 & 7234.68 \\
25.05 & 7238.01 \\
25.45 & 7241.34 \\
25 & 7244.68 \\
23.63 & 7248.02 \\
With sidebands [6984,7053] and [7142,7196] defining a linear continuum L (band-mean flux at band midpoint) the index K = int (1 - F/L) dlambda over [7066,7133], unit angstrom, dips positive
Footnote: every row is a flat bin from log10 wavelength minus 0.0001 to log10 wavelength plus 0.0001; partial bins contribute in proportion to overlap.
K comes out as 1.91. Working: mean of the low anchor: 26.2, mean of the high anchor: 23.5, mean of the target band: 24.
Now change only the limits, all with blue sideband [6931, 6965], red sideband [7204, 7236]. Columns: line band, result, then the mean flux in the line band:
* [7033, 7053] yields -1.4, 27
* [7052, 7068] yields 0.7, 24.1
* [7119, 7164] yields 2.8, 23.1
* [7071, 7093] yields 0.8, 24.1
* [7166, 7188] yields 1.0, 23.4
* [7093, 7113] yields -0.1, 25.1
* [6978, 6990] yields -0.5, 26.6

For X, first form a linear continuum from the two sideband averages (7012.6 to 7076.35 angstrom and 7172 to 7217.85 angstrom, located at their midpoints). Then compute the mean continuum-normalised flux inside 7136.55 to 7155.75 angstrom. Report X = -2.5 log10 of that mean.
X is 0.05 mag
